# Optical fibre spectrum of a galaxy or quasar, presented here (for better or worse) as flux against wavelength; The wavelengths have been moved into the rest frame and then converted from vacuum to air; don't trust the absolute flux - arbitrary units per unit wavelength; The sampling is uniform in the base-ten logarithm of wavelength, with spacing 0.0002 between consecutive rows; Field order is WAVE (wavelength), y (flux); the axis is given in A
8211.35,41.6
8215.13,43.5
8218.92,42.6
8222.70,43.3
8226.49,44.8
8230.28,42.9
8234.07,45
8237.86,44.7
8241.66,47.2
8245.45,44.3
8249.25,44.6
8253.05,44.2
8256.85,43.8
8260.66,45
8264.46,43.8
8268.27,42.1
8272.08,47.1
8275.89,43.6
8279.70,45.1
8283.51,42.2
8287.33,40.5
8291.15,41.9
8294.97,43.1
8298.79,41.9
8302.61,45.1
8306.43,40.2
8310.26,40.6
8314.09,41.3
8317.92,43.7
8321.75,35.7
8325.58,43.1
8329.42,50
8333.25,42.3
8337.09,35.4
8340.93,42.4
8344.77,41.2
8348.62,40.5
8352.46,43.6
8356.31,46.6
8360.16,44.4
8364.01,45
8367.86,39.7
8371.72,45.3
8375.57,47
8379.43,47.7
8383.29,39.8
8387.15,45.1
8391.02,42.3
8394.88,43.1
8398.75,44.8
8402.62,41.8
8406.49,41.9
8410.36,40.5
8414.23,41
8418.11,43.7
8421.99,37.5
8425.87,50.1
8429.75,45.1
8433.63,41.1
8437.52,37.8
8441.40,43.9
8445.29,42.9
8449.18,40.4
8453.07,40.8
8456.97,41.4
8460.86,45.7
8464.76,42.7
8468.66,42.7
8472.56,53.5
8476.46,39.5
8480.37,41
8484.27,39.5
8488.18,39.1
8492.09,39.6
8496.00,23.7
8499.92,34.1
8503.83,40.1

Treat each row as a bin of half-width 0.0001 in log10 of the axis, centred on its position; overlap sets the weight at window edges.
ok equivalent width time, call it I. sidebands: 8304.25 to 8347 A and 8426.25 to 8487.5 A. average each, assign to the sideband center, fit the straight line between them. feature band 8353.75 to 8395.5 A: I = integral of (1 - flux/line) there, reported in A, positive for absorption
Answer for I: -2.3 A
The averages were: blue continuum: 41.5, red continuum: 42.7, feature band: 44.2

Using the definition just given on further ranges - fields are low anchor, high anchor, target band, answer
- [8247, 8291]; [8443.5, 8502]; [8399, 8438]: -1.0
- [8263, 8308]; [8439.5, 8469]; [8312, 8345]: 1.0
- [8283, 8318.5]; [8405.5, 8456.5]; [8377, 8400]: -1.0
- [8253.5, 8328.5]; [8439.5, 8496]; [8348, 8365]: -0.8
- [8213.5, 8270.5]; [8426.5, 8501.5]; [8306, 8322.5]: 0.9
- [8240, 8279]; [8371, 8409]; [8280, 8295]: 0.8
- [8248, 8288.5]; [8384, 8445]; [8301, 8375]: 1.3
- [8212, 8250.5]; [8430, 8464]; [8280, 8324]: 1.9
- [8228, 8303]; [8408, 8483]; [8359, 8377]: -0.4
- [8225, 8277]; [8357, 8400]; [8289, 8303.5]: 0.5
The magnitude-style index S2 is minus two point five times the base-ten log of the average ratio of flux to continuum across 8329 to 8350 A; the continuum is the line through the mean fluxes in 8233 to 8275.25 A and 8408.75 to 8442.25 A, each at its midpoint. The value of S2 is 0.052 mag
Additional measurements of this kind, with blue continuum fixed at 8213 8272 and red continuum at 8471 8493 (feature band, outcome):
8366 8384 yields -0.03 mag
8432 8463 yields 0.01 mag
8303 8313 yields 0.06 mag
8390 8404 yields -0.01 mag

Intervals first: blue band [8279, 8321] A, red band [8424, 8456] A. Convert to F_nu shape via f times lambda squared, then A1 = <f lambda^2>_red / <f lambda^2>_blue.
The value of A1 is 1.0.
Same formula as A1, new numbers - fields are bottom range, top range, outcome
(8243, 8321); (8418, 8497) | 1.01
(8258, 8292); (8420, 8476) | 1.03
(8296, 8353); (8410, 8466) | 1.04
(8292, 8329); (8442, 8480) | 1.07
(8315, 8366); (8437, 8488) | 1.03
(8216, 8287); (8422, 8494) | 1.01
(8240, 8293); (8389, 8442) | 1.00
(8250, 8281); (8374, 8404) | 1.02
